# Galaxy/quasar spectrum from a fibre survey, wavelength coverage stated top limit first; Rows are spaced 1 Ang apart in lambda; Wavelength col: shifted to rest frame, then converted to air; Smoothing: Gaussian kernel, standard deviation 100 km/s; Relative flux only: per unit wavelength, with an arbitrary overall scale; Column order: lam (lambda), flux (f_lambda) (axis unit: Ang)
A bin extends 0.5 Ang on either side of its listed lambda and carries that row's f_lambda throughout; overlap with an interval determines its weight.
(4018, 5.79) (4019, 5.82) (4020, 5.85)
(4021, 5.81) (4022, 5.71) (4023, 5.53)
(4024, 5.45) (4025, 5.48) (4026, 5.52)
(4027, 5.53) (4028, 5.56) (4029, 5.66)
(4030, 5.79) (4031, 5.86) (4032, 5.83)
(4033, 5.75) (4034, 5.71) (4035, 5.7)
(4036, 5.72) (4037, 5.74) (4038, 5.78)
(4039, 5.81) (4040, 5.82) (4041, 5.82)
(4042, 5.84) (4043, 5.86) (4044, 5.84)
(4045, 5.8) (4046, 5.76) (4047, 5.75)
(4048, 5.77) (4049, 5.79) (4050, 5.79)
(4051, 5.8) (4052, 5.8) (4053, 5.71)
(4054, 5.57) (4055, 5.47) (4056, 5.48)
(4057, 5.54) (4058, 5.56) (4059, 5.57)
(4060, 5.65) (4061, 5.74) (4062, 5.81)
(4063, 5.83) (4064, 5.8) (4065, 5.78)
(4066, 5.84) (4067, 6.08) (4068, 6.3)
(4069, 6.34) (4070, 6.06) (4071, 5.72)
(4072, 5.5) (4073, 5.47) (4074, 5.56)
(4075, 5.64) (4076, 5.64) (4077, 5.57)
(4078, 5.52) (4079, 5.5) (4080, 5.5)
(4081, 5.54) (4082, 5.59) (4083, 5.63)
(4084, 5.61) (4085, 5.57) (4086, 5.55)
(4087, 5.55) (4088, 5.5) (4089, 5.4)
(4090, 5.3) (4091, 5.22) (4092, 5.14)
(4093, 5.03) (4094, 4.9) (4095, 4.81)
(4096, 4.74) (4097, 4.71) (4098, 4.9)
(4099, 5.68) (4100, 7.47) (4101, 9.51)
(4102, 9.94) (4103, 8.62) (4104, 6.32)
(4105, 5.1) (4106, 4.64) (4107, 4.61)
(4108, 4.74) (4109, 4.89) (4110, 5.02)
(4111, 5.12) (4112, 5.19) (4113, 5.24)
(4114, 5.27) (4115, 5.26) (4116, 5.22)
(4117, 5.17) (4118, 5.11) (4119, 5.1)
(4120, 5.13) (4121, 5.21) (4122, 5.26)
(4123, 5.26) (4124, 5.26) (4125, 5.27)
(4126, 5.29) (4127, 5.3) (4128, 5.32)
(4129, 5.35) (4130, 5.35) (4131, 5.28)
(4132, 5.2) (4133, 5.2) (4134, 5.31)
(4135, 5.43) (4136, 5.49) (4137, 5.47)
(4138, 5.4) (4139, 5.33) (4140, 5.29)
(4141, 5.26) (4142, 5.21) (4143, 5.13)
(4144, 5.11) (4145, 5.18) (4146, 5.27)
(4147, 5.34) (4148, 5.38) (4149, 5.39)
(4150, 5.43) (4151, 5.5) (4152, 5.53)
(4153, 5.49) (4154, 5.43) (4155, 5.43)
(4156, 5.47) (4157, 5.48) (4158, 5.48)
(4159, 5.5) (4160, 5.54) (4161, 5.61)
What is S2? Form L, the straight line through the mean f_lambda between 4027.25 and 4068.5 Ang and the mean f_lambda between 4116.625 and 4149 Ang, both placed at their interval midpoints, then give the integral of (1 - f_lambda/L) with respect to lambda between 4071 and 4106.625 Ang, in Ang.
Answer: -1.6 Ang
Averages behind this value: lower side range 5.76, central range 5.76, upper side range 5.27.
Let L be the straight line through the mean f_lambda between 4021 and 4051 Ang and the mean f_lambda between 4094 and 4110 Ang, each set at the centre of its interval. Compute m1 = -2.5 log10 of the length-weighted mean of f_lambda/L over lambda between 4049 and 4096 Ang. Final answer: 0.05 mag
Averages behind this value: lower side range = 5.73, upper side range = 5.98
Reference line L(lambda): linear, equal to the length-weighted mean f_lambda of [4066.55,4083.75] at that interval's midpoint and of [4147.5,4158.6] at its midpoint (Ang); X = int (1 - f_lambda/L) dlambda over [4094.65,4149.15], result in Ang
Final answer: 0.8 Ang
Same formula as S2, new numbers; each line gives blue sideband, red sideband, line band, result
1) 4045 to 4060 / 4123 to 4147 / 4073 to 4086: -0.05 Ang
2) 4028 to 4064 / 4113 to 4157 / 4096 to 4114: -1.57 Ang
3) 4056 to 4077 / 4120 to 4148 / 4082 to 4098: 1.01 Ang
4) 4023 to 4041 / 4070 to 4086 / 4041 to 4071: -0.83 Ang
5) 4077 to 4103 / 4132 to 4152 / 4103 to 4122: 1.26 Ang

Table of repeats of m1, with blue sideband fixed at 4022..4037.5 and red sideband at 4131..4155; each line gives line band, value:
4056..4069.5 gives -0.05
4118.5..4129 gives 0.03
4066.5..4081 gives -0.04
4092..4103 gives -0.14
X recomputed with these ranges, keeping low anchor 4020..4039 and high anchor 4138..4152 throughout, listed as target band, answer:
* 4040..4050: -0.31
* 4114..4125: 0.38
